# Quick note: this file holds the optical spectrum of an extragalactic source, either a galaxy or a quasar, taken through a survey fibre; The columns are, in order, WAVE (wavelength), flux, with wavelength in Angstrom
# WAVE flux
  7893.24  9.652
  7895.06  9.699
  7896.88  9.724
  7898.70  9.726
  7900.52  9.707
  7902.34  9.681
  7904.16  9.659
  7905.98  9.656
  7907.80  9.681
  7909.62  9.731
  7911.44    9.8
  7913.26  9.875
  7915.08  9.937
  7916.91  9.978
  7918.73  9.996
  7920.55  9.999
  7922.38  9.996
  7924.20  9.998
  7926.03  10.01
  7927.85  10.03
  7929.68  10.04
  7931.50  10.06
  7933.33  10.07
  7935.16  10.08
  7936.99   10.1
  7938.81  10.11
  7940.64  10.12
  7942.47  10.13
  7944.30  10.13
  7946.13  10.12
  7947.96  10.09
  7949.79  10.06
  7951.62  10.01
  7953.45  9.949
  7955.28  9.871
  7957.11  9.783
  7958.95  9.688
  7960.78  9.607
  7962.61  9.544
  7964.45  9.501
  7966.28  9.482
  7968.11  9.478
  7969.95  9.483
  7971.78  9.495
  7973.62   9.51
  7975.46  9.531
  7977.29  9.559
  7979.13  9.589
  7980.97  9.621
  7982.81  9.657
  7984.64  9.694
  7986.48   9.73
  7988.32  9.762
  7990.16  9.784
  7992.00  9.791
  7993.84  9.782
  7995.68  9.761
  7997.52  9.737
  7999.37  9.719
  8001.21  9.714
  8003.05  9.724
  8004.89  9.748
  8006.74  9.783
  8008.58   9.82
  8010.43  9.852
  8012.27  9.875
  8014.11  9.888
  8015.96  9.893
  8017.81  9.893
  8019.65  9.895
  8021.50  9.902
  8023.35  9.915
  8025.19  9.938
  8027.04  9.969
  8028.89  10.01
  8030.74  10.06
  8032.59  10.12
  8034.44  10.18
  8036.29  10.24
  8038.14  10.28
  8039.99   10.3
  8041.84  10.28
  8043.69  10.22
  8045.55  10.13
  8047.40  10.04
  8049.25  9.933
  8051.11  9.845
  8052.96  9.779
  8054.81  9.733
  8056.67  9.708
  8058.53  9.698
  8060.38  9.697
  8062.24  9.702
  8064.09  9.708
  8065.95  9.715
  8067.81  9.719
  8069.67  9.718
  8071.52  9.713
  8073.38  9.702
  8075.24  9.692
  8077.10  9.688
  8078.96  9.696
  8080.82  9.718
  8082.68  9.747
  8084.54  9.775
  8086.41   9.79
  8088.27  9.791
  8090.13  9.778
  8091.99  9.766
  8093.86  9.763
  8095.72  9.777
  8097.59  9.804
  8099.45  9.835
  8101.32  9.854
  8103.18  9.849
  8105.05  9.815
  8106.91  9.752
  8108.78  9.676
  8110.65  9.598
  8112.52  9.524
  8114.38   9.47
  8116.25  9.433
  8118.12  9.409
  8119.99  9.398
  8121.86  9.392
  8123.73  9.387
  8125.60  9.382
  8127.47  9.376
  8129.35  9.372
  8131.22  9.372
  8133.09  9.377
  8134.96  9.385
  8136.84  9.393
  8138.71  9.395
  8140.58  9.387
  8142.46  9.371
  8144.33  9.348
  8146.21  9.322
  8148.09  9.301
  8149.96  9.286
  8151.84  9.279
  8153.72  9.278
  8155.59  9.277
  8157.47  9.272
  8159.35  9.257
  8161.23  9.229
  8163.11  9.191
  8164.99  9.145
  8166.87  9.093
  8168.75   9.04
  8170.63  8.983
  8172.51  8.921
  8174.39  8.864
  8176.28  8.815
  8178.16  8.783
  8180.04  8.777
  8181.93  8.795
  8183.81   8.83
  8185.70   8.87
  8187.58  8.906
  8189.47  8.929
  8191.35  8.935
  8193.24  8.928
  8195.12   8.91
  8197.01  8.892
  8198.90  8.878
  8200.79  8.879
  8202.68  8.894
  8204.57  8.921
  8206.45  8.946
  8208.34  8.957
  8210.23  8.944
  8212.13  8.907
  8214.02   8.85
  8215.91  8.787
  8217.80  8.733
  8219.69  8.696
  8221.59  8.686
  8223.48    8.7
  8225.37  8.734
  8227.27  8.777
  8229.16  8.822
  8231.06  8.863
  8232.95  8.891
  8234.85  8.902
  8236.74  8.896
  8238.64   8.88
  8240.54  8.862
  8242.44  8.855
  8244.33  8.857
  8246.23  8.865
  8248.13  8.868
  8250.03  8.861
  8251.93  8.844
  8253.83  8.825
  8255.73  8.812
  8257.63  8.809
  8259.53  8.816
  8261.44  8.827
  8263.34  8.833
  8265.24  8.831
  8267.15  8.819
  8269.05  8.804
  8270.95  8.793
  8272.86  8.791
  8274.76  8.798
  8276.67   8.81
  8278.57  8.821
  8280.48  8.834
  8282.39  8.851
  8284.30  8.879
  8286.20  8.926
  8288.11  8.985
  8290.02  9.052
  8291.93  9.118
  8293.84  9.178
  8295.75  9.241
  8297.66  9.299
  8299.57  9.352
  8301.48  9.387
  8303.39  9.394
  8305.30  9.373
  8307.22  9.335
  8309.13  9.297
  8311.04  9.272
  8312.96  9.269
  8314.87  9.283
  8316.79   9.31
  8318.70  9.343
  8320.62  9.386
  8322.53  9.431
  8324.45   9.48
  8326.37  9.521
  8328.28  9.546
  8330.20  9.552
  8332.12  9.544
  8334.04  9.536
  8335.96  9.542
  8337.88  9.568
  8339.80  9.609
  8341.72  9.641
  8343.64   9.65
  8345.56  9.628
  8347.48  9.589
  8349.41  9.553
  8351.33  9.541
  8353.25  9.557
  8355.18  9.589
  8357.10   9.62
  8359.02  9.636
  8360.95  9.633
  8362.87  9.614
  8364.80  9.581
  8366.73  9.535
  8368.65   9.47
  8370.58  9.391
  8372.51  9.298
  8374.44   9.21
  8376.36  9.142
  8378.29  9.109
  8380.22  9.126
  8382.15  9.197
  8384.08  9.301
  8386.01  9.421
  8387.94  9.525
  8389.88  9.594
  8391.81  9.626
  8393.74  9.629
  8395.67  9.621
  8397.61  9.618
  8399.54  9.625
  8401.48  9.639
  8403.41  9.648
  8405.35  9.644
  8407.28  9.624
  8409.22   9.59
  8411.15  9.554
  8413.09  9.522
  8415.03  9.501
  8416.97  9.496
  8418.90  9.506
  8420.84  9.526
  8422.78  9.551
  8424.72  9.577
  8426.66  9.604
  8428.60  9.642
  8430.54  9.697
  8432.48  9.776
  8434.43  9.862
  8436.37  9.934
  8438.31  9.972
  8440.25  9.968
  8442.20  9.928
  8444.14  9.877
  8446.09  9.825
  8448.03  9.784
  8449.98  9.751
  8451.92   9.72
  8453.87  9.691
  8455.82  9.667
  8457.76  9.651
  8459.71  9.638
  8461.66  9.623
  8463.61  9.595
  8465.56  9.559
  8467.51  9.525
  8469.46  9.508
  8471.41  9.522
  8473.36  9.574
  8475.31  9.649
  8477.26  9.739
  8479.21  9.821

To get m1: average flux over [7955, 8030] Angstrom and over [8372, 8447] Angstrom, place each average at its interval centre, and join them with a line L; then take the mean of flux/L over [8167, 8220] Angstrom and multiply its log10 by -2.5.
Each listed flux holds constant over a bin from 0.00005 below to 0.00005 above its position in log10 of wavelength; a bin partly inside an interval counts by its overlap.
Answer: 0.09 mag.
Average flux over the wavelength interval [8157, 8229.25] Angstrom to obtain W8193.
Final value 8.91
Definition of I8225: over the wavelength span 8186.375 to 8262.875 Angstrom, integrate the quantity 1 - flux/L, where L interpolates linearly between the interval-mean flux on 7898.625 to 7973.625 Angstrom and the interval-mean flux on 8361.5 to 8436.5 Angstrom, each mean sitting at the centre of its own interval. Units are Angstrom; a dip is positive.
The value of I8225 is 6.3 Angstrom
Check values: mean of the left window 9.86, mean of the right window 9.52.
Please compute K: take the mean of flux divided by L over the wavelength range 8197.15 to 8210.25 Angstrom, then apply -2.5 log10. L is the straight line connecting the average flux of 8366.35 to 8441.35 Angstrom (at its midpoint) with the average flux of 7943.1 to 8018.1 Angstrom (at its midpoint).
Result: 0.09 mag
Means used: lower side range 9.75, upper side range 9.55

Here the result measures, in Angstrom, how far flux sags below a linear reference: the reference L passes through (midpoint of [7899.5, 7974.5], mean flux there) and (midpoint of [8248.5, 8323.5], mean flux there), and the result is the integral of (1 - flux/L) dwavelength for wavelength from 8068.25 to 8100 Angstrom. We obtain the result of -0.77 Angstrom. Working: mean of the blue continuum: 9.86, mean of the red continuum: 9.05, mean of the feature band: 9.75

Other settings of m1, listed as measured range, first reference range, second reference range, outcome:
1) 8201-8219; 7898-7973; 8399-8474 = 0.10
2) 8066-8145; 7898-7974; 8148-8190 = -0.04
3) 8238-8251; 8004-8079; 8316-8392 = 0.09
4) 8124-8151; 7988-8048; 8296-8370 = 0.05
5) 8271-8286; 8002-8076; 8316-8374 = 0.09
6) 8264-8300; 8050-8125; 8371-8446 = 0.08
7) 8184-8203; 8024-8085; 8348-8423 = 0.10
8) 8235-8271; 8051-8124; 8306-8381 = 0.08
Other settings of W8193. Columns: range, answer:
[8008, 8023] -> 9.88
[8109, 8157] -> 9.38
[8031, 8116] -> 9.83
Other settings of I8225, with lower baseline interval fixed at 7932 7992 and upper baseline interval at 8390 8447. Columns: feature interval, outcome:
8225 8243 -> 1.6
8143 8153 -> 0.4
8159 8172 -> 0.8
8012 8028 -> -0.2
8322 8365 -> 0.5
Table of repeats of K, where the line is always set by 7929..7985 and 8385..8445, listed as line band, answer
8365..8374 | 0.03 mag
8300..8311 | 0.04 mag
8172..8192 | 0.10 mag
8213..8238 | 0.11 mag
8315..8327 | 0.03 mag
